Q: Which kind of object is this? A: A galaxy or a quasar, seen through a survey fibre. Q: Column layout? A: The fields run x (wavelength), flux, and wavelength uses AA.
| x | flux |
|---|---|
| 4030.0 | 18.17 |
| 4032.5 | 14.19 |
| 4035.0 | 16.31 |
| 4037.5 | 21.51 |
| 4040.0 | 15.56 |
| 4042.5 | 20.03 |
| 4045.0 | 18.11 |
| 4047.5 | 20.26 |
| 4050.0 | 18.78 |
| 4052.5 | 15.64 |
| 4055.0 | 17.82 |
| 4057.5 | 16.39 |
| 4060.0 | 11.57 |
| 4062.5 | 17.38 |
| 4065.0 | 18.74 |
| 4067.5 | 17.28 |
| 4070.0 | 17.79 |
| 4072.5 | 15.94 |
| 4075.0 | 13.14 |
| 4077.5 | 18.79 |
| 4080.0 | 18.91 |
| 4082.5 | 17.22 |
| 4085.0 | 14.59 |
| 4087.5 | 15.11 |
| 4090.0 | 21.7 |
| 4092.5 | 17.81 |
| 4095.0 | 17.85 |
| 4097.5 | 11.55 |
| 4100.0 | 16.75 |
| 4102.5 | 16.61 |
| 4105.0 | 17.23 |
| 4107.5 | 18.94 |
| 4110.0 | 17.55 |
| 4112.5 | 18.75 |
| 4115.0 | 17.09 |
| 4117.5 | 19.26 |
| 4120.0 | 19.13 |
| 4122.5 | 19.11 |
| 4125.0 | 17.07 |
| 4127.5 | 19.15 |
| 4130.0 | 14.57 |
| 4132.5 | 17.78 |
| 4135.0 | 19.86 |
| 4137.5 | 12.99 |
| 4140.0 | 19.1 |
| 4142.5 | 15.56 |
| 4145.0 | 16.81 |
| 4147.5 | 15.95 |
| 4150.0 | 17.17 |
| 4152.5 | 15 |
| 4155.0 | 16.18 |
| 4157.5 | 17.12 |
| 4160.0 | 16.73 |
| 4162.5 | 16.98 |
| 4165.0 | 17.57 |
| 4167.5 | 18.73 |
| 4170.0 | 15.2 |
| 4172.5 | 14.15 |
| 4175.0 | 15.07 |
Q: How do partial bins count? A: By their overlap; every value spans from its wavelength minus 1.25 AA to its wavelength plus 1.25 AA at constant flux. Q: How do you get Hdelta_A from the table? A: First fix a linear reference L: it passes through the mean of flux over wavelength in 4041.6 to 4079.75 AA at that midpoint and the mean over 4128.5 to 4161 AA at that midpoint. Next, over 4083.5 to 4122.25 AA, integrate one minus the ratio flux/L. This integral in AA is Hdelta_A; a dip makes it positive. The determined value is -1.2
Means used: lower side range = 17.2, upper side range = 16.5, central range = 17.4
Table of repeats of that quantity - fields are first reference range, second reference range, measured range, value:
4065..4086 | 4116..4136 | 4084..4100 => 0.74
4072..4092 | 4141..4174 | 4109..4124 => -1.57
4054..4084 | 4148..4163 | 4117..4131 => -1.25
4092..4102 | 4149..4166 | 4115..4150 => -2.26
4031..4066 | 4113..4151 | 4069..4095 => 0.32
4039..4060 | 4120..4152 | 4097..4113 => 0.30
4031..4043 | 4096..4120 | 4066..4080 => 0.37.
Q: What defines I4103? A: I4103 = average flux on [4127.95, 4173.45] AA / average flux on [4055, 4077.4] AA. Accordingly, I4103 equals 1.02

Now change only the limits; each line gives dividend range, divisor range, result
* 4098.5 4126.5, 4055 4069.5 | 1.09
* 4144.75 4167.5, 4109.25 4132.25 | 0.93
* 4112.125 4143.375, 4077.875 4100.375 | 1.04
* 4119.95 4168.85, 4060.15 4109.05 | 1.01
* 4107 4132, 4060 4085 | 1.07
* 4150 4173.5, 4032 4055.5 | 0.92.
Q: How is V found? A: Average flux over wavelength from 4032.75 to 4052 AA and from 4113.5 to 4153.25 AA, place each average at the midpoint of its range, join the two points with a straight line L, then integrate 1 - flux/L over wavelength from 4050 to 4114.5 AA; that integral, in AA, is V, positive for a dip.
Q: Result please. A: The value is 3.5 AA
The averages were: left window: 18.3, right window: 17.3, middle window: 16.9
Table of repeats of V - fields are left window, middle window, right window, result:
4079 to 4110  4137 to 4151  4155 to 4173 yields 0.3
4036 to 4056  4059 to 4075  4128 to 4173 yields 1.6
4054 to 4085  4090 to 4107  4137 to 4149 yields -0.3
